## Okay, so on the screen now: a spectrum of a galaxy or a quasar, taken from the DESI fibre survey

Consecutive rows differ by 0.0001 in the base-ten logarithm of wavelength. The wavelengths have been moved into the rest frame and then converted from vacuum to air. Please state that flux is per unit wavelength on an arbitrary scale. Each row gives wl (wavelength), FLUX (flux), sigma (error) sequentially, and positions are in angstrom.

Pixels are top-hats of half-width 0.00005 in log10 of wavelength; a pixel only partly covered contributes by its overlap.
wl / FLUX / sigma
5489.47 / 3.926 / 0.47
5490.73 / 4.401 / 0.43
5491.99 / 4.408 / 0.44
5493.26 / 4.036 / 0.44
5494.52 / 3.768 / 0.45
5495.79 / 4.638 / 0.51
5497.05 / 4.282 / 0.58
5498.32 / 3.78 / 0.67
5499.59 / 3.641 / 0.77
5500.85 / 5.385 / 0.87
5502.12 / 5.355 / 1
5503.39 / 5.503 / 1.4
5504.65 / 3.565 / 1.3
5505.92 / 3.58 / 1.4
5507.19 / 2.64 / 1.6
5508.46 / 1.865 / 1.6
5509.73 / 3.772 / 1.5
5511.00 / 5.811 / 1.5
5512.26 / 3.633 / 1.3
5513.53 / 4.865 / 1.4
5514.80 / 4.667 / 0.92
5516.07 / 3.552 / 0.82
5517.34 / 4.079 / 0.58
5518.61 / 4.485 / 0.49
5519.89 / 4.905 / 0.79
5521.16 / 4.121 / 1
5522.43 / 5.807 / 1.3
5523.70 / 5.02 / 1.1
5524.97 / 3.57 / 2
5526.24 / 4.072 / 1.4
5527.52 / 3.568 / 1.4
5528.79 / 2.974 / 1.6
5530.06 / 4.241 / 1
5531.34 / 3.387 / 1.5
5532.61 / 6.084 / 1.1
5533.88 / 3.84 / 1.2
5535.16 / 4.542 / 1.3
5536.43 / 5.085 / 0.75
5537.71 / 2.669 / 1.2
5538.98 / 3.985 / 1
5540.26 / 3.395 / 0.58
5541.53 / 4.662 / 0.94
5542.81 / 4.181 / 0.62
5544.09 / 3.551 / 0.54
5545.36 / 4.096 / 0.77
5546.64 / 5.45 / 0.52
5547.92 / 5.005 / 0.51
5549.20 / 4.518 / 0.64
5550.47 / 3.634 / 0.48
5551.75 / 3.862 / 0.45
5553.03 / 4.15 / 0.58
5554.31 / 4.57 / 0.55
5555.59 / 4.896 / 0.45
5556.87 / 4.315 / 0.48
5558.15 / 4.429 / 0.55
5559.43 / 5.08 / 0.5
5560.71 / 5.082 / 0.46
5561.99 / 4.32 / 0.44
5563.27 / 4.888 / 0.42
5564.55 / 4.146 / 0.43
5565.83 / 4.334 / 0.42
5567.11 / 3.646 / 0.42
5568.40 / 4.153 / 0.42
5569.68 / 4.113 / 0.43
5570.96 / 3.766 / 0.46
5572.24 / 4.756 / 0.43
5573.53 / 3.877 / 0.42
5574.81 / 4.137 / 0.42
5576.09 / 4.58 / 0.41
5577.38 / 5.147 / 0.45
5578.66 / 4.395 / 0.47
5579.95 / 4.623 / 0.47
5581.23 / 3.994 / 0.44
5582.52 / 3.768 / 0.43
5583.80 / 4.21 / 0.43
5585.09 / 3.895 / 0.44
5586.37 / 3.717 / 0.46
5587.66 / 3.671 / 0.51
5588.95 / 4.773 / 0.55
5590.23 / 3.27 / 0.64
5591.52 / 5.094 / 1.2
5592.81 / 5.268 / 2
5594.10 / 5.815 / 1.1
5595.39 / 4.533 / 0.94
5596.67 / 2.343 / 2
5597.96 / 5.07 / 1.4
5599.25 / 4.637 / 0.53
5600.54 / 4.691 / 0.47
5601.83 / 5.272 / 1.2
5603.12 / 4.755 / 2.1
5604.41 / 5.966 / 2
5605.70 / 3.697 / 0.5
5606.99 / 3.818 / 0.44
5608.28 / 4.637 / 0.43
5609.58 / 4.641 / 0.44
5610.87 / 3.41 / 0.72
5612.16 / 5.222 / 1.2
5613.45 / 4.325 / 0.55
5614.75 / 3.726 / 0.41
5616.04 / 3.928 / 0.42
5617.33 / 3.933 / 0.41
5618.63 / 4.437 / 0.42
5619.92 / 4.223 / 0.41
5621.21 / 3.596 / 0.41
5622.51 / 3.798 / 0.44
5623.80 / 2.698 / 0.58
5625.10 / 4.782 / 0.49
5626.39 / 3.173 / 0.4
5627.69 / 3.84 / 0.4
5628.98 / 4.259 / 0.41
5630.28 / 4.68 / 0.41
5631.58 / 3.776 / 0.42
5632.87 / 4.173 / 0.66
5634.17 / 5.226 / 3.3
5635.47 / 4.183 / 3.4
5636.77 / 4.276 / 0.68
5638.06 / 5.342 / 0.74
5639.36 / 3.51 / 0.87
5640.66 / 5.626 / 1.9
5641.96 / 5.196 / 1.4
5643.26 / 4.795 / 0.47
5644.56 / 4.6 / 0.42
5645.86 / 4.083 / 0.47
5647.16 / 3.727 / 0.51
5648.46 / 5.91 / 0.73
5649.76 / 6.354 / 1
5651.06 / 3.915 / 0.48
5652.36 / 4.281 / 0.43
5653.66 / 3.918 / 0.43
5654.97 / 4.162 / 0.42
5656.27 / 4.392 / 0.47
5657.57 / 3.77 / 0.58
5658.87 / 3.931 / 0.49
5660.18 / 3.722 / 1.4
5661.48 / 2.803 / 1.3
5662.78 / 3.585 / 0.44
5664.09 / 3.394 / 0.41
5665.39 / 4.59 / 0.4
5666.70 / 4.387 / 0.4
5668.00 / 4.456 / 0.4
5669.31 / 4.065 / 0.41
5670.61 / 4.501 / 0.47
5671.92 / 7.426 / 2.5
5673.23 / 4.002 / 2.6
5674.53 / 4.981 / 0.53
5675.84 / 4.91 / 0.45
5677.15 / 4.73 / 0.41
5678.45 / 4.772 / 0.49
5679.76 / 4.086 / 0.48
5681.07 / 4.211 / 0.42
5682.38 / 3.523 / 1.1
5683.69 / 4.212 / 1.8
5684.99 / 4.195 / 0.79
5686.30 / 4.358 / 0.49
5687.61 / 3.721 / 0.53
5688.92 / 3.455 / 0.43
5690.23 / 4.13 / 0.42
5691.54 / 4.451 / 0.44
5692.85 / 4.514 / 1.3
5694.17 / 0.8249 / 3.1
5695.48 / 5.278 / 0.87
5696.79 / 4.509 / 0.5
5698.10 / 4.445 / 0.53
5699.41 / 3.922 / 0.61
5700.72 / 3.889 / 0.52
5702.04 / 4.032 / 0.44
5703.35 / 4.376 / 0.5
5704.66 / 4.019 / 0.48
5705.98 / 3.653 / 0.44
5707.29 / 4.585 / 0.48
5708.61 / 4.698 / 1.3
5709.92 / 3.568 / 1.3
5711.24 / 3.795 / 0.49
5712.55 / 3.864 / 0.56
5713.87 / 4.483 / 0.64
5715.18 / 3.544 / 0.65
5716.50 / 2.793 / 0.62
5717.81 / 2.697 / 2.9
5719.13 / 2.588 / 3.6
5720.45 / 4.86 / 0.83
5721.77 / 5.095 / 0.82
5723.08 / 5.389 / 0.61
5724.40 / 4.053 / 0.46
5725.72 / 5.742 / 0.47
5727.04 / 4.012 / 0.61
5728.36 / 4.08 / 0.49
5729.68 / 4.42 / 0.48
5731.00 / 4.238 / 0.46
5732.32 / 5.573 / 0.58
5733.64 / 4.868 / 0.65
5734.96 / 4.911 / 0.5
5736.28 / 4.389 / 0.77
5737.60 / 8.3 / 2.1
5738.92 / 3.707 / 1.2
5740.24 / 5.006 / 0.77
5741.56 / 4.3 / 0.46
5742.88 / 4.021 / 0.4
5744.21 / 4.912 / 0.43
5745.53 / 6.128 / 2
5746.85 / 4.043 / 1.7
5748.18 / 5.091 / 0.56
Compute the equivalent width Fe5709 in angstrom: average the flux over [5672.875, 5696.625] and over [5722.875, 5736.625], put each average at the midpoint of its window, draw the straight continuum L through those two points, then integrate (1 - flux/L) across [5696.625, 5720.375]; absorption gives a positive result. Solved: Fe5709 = 2.94 angstrom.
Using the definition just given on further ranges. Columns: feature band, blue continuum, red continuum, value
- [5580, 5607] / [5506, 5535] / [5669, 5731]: -1.6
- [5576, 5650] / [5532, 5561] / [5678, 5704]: -2.8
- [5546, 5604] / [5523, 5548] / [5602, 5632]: -3.6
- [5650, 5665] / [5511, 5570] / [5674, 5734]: 1.1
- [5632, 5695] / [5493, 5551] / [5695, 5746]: 0.5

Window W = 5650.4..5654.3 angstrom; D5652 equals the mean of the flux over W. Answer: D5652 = 4.05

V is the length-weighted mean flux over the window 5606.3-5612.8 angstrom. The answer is 4.34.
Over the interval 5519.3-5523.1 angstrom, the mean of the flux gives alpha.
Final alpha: 4.95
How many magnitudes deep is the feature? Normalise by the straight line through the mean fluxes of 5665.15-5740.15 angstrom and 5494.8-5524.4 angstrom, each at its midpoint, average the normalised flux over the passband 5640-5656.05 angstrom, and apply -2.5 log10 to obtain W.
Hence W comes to -0.09 mag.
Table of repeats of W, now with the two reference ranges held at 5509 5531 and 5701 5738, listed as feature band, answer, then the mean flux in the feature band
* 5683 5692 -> 0.07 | 4.07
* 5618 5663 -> 0.02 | 4.26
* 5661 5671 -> 0.09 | 3.98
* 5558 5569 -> -0.04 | 4.45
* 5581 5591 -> 0.10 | 3.92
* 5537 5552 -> 0.05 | 4.09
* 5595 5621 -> -0.01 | 4.35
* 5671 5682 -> -0.12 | 4.84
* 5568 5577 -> 0.02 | 4.23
